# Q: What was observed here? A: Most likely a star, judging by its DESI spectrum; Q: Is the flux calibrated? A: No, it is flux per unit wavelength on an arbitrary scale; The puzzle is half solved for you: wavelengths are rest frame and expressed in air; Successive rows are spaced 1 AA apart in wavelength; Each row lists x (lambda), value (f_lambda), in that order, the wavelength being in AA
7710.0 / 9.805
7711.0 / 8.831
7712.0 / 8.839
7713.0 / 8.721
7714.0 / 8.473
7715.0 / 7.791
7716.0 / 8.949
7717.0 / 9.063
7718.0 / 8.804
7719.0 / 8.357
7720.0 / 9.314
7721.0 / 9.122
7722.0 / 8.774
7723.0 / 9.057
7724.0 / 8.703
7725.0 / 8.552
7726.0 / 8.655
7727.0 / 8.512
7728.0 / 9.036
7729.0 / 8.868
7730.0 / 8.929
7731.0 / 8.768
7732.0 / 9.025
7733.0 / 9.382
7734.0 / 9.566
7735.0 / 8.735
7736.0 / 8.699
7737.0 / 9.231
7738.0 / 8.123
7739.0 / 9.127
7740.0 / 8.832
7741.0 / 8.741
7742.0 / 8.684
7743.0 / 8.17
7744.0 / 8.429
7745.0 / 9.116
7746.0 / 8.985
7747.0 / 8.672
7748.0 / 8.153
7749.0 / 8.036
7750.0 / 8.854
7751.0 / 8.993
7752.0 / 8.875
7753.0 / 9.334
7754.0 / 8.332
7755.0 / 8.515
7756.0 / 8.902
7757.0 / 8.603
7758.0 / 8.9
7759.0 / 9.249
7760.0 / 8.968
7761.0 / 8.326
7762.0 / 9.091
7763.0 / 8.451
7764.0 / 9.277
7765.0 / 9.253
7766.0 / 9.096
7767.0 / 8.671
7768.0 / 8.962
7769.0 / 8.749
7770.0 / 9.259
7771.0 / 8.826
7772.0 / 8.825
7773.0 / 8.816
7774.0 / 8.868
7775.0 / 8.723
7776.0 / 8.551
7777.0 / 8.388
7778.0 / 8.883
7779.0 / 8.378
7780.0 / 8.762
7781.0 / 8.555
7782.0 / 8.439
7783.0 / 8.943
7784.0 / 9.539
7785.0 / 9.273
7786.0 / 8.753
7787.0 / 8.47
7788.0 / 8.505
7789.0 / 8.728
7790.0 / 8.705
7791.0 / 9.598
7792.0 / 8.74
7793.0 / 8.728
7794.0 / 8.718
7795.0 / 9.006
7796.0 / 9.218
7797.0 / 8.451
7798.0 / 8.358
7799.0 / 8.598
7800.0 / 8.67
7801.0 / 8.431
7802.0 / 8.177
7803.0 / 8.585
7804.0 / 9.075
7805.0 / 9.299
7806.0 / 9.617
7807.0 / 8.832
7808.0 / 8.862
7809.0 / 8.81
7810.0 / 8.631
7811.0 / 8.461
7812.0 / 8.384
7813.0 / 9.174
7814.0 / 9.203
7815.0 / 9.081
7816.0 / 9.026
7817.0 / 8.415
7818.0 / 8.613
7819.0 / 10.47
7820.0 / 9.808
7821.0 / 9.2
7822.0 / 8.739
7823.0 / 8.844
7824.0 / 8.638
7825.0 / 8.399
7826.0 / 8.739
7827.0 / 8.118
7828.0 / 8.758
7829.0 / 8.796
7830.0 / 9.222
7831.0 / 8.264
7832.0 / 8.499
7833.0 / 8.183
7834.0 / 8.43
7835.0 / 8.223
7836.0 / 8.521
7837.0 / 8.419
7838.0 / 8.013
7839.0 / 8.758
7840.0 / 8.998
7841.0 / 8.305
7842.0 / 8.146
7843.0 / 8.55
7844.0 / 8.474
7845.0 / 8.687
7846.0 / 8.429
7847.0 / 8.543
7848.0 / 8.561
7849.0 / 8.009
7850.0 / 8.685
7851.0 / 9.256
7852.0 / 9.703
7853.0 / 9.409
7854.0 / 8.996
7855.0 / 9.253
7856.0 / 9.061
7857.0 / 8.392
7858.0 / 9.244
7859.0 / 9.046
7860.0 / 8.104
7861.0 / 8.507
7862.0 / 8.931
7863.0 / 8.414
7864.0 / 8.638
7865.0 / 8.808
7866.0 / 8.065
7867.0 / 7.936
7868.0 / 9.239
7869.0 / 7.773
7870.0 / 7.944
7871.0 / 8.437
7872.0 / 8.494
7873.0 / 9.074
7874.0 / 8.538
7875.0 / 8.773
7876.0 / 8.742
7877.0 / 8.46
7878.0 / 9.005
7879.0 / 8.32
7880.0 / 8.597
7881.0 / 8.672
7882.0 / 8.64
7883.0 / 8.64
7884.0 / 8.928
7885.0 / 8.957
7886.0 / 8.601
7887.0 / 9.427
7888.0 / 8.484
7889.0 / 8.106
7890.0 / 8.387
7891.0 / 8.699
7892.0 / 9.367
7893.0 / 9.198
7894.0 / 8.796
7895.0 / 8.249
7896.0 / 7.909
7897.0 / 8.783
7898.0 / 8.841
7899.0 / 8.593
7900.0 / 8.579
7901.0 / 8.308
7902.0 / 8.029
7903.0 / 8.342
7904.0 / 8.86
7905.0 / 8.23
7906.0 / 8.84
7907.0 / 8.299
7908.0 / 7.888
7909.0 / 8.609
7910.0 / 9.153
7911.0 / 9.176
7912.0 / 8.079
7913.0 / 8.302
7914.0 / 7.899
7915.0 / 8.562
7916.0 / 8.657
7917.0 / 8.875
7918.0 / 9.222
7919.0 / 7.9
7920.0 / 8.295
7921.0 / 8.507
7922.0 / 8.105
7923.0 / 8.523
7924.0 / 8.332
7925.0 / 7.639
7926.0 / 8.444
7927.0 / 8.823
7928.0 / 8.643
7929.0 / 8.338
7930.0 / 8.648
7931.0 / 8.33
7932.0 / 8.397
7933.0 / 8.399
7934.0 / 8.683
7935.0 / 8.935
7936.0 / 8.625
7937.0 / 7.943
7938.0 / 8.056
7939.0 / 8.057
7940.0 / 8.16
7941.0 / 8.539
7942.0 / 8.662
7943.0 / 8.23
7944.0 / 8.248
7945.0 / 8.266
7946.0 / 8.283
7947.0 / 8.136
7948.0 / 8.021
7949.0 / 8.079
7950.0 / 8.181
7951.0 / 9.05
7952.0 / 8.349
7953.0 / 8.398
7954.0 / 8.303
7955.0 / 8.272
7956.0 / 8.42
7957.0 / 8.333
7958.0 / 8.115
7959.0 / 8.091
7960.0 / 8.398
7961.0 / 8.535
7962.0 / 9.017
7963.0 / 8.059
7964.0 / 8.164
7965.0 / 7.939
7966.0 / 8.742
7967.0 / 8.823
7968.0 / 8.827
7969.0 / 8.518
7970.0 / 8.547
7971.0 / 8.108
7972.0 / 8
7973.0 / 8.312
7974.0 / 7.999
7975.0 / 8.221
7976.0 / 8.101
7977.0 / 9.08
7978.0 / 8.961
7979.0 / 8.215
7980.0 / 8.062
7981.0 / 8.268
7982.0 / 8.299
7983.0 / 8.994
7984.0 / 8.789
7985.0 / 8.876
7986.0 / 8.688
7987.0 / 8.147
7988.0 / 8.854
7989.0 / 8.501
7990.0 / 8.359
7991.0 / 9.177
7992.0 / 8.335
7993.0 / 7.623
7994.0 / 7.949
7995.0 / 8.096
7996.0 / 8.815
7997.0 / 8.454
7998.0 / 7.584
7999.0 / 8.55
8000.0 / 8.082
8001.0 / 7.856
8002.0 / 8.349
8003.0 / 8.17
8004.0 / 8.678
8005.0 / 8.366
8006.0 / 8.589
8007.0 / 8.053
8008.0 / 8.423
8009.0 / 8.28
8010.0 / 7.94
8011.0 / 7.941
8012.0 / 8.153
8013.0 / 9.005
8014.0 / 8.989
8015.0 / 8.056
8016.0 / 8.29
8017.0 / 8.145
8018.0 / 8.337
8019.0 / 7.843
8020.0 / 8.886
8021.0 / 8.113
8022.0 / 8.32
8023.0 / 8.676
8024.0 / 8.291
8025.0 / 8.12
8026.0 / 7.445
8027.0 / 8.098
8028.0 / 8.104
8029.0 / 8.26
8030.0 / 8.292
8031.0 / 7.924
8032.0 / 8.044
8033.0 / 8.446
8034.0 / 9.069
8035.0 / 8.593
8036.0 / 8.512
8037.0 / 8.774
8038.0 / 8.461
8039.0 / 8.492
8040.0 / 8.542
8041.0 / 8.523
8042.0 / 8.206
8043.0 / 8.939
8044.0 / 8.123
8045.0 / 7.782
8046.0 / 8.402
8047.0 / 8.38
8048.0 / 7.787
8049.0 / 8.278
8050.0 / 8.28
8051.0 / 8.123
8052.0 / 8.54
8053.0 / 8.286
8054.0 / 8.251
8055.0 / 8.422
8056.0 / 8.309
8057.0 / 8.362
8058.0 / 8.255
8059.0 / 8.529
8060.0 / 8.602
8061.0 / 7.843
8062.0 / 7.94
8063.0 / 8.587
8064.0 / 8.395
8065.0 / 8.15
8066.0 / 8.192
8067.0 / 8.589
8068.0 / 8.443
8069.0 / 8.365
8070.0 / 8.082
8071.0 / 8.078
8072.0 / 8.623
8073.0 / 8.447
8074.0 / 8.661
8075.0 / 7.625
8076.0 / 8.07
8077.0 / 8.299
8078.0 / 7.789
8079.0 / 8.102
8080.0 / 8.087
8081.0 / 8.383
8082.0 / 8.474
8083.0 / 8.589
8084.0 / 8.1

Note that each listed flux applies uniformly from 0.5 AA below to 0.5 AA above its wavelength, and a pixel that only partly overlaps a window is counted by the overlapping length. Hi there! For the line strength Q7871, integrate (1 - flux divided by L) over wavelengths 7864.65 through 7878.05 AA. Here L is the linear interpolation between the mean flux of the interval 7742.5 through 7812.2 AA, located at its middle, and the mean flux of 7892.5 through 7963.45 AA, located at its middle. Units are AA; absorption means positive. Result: 0.1 AA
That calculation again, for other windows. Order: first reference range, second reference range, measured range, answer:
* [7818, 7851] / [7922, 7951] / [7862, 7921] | -0.6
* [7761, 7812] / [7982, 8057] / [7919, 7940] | 0.4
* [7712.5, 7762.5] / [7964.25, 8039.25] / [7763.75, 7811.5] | -0.6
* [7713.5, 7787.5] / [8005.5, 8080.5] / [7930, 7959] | 0.4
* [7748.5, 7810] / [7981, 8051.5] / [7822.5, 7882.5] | 0.4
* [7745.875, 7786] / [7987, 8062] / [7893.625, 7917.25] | 0.1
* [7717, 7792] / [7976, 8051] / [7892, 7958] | 0.6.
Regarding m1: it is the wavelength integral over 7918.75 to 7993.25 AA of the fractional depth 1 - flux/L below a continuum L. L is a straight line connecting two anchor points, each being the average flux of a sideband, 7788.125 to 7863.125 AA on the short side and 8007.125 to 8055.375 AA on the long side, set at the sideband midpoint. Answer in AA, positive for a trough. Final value 0.7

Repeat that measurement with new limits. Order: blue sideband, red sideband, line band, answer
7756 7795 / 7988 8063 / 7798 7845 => 0.1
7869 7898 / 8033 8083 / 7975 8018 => 0.3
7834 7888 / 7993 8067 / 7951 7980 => 0.1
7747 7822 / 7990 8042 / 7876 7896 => -0.2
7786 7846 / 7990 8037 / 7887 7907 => 0.0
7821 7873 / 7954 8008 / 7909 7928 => 0.0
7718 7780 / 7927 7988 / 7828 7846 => 0.3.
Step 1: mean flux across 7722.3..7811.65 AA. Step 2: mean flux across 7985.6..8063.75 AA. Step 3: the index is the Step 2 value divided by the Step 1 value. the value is 0.95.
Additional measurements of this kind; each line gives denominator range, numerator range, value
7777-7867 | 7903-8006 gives 0.96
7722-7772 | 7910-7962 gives 0.95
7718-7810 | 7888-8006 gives 0.96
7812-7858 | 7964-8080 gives 0.95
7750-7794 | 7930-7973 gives 0.95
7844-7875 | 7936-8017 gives 0.96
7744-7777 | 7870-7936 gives 0.97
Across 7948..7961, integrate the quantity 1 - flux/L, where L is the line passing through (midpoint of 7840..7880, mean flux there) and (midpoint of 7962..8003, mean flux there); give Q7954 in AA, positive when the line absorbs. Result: 0.2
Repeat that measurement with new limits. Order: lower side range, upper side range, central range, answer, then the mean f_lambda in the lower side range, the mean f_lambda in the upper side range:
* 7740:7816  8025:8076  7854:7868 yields -0.06 AA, 8.79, 8.3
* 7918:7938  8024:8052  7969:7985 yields -0.11 AA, 8.41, 8.3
